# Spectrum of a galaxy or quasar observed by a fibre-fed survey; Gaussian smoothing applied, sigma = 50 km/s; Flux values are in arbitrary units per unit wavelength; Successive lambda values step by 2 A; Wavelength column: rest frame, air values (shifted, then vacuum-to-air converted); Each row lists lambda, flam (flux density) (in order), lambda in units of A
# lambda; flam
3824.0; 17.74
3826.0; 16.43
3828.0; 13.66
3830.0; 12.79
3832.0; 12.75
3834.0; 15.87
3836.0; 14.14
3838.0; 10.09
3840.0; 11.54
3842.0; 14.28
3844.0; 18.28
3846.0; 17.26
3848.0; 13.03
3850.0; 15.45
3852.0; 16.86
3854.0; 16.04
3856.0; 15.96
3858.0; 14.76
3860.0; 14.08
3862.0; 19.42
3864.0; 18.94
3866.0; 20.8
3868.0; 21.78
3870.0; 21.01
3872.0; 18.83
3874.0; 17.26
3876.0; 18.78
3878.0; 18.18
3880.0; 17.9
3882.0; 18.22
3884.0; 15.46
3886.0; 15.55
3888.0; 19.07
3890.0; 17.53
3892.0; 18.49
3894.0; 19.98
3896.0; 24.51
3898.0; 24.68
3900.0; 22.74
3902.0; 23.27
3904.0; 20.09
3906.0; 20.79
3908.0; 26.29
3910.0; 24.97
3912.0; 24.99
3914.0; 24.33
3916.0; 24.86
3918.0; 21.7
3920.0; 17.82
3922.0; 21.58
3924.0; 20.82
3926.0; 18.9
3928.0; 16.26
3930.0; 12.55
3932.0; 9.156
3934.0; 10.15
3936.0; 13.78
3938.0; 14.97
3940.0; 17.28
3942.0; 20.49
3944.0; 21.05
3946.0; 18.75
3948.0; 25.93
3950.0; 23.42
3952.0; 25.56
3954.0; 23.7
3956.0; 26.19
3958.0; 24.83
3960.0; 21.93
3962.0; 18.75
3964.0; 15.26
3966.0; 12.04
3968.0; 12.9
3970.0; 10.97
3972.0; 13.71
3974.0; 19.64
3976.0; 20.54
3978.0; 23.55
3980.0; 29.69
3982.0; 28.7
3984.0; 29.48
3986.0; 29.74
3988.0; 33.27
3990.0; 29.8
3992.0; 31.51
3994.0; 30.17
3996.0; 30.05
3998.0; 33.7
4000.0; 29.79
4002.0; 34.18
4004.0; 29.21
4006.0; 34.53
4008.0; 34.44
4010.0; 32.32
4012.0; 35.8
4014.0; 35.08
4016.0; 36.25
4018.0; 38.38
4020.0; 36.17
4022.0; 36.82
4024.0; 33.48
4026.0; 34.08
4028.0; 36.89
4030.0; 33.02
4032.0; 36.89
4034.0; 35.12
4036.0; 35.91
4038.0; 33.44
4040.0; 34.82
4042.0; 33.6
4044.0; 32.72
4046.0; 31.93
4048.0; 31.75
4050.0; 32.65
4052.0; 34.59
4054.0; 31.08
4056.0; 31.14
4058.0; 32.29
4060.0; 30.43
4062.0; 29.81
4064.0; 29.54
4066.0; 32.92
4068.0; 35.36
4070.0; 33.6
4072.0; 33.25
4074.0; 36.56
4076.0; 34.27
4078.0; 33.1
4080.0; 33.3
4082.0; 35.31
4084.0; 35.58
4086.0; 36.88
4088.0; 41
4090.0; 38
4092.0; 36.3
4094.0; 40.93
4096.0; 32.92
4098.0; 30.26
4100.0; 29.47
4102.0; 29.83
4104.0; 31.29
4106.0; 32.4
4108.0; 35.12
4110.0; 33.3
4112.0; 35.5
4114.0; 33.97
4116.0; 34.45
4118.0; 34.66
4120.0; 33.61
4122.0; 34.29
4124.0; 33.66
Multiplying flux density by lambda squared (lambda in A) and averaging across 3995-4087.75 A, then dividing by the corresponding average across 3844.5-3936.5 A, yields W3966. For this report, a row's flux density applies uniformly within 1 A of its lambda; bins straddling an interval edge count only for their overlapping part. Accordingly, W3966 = 1.94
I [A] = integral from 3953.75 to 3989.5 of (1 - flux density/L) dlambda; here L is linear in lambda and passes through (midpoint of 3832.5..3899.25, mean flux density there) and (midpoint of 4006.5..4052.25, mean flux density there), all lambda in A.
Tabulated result 8.28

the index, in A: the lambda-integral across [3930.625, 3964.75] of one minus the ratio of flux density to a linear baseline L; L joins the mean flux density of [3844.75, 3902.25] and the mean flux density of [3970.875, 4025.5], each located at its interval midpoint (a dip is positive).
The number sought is 8.49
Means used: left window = 18.4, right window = 30.7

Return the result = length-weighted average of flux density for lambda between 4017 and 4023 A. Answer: 37.1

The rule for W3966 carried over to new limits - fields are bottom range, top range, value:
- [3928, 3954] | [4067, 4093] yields 2.12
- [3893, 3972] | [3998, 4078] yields 1.79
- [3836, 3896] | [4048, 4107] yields 2.18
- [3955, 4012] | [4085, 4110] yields 1.40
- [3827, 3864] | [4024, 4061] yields 2.48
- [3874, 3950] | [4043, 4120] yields 1.87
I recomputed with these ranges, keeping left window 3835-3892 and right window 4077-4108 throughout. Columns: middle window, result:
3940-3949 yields 0.8 A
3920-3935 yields 4.1 A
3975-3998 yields -2.3 A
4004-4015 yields -2.3 A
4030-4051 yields -2.4 A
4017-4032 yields -3.3 A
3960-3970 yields 3.9 A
